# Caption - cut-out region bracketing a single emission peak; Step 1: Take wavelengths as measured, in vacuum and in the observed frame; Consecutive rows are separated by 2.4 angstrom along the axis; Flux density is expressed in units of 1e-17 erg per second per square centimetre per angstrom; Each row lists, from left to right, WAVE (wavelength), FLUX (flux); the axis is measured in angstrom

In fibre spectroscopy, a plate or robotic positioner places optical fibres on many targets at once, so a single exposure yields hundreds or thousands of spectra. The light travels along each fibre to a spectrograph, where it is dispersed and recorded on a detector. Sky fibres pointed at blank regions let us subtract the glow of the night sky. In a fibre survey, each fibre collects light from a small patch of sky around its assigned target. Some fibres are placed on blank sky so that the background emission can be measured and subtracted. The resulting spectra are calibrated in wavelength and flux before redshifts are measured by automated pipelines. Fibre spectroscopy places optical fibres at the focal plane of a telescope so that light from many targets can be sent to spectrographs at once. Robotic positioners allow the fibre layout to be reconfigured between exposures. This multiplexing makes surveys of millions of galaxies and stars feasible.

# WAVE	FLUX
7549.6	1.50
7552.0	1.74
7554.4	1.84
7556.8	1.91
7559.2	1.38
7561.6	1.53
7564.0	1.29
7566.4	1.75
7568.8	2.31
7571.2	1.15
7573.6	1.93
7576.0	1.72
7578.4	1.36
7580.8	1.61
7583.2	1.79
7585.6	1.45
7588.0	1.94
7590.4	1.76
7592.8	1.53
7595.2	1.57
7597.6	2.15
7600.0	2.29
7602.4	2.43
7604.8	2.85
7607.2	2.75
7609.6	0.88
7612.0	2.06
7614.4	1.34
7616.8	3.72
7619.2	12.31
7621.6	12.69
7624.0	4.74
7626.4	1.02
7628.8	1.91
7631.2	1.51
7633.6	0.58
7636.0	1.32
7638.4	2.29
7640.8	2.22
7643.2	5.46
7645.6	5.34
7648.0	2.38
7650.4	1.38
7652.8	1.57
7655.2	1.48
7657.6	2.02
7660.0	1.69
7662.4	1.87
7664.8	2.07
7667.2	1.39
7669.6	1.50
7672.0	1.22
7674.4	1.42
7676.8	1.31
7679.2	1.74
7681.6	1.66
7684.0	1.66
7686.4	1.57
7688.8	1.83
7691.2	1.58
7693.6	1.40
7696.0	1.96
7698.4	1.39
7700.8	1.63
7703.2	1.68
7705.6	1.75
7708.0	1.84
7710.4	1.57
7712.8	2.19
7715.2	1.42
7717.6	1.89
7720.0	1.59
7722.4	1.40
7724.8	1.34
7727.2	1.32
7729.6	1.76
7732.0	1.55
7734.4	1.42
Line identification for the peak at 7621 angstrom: Halpha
